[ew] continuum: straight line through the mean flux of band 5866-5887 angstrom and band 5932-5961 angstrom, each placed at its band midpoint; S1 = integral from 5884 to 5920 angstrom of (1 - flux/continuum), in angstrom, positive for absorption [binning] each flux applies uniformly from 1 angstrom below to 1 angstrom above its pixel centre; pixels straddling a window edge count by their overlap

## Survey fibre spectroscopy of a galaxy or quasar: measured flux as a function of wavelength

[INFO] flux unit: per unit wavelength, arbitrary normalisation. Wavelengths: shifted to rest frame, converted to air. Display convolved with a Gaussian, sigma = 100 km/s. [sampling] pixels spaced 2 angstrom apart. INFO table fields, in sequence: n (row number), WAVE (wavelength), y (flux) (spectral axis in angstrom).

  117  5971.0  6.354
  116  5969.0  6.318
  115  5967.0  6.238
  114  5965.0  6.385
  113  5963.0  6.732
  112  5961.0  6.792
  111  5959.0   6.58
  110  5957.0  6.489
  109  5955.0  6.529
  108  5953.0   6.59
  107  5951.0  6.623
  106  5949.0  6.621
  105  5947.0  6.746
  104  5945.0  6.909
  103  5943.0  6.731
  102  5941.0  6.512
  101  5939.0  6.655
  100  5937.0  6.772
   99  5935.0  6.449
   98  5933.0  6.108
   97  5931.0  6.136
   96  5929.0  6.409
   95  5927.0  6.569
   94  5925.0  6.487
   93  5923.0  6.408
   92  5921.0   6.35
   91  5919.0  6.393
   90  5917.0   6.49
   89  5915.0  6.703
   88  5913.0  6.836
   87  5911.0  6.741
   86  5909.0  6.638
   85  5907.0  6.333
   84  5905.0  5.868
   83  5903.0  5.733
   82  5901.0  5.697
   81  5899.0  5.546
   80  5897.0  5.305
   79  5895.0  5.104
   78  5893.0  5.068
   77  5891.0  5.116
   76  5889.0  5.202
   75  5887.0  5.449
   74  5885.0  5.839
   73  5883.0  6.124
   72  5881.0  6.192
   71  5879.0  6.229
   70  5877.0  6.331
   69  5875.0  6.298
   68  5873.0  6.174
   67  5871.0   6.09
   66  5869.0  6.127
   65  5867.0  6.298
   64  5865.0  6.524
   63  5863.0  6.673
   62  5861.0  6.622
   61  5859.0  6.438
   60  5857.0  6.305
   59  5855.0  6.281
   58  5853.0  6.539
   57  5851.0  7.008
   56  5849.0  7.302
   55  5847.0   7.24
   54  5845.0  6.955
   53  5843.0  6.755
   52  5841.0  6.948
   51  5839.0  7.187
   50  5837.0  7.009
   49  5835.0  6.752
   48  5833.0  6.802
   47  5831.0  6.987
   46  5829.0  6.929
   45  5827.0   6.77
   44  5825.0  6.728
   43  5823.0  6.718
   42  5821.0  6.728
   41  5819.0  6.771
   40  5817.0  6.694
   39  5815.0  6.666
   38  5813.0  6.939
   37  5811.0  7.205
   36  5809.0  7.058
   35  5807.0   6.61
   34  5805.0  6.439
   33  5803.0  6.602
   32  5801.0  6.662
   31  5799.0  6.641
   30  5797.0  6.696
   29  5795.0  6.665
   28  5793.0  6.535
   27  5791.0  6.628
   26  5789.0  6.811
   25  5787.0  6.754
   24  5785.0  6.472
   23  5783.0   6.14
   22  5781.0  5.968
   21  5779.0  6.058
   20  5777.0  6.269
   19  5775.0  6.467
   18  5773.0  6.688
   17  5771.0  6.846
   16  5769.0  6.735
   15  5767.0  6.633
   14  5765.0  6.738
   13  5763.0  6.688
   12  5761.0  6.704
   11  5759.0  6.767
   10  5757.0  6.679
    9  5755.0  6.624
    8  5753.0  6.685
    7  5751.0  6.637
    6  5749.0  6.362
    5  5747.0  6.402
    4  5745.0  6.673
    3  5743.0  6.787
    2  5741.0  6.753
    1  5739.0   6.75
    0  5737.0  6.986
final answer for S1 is 2.4 angstrom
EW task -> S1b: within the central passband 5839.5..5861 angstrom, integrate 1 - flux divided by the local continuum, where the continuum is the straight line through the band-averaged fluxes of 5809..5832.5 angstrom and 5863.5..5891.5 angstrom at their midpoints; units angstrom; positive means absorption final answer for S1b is -1.2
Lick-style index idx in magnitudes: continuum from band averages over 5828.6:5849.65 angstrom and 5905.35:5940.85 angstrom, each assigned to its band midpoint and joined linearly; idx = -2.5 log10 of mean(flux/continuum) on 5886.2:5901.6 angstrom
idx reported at 0.25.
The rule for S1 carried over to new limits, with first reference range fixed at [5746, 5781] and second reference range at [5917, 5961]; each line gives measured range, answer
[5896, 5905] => 1.3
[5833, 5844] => -0.6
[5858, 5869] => 0.1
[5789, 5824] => -0.9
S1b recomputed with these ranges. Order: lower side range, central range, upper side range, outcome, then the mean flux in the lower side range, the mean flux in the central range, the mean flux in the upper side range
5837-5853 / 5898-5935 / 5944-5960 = 2.5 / 7.02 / 6.31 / 6.64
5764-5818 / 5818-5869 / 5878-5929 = -3.4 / 6.62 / 6.76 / 6.02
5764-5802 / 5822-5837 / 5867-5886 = -1.1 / 6.55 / 6.83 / 6.16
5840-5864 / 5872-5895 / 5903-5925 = 2.8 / 6.76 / 5.79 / 6.44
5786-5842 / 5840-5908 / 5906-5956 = 5.1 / 6.78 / 6.17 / 6.55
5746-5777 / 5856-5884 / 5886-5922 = -1.0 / 6.63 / 6.32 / 5.92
